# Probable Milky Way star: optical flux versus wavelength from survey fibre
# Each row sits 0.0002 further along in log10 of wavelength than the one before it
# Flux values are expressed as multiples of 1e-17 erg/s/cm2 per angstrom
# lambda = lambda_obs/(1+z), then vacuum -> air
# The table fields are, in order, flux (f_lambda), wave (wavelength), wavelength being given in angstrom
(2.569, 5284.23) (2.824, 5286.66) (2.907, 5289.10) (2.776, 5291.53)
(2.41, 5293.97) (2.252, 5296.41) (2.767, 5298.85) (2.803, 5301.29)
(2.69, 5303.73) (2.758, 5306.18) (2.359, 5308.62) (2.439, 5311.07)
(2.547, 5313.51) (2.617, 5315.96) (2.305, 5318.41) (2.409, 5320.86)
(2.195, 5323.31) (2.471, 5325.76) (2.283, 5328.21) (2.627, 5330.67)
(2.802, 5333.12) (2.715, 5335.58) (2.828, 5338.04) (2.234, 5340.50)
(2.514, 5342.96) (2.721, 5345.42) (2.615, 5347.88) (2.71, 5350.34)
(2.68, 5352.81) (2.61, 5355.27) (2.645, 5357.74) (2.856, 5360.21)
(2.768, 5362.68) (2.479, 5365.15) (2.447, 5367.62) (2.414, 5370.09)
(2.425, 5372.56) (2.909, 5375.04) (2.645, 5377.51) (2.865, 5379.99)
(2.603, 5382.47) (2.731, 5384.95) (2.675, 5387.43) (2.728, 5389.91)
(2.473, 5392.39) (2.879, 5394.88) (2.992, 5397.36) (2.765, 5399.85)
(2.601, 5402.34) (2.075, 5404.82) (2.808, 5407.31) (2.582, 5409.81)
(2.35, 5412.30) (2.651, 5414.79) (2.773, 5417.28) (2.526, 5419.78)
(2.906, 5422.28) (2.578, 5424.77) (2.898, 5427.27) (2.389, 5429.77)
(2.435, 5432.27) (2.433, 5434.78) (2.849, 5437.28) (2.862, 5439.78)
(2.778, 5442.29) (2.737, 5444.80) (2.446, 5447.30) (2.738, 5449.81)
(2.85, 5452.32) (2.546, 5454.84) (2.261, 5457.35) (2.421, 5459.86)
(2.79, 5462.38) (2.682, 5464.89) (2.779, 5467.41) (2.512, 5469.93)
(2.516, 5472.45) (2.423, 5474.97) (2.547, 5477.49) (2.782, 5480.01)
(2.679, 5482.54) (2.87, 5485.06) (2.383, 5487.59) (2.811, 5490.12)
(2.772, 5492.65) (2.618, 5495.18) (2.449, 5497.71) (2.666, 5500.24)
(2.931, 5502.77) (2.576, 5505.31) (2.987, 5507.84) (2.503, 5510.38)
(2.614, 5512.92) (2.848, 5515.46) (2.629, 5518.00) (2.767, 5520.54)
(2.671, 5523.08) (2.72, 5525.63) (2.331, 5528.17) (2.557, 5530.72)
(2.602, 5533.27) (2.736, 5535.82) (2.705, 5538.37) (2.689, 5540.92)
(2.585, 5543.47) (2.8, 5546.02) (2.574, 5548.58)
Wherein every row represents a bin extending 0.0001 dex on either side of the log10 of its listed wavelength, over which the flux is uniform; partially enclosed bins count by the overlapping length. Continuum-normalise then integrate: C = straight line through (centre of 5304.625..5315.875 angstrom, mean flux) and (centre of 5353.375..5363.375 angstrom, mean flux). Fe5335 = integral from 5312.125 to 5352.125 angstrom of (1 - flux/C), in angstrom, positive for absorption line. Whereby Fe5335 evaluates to 1.2 angstrom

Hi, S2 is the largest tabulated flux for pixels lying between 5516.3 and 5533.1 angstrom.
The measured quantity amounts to 2.767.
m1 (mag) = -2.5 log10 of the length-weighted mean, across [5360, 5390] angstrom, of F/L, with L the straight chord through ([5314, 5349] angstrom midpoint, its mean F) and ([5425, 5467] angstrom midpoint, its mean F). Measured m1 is -0.03 mag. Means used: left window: 2.52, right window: 2.63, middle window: 2.65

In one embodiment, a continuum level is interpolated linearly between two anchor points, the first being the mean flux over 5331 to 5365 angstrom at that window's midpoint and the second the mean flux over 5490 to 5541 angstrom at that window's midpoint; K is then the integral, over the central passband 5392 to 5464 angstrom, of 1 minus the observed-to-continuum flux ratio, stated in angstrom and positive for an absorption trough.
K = 0.8 angstrom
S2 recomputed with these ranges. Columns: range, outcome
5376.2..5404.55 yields 2.992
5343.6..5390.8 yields 2.909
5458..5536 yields 2.987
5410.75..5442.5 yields 2.906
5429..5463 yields 2.862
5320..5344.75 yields 2.828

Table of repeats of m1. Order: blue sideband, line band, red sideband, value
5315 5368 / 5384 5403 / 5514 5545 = -0.06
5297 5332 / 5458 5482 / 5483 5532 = 0.02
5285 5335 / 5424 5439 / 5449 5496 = 0.00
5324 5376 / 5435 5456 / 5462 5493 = -0.03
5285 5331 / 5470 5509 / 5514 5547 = -0.01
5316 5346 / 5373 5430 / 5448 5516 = -0.04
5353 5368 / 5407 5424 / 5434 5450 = 0.01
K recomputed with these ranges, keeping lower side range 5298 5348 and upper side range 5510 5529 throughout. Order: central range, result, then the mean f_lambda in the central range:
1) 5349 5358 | -0.3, 2.66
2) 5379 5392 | -0.6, 2.7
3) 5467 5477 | 0.3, 2.54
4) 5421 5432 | -0.3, 2.67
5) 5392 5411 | -0.5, 2.65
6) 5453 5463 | 0.4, 2.5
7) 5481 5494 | -0.3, 2.7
